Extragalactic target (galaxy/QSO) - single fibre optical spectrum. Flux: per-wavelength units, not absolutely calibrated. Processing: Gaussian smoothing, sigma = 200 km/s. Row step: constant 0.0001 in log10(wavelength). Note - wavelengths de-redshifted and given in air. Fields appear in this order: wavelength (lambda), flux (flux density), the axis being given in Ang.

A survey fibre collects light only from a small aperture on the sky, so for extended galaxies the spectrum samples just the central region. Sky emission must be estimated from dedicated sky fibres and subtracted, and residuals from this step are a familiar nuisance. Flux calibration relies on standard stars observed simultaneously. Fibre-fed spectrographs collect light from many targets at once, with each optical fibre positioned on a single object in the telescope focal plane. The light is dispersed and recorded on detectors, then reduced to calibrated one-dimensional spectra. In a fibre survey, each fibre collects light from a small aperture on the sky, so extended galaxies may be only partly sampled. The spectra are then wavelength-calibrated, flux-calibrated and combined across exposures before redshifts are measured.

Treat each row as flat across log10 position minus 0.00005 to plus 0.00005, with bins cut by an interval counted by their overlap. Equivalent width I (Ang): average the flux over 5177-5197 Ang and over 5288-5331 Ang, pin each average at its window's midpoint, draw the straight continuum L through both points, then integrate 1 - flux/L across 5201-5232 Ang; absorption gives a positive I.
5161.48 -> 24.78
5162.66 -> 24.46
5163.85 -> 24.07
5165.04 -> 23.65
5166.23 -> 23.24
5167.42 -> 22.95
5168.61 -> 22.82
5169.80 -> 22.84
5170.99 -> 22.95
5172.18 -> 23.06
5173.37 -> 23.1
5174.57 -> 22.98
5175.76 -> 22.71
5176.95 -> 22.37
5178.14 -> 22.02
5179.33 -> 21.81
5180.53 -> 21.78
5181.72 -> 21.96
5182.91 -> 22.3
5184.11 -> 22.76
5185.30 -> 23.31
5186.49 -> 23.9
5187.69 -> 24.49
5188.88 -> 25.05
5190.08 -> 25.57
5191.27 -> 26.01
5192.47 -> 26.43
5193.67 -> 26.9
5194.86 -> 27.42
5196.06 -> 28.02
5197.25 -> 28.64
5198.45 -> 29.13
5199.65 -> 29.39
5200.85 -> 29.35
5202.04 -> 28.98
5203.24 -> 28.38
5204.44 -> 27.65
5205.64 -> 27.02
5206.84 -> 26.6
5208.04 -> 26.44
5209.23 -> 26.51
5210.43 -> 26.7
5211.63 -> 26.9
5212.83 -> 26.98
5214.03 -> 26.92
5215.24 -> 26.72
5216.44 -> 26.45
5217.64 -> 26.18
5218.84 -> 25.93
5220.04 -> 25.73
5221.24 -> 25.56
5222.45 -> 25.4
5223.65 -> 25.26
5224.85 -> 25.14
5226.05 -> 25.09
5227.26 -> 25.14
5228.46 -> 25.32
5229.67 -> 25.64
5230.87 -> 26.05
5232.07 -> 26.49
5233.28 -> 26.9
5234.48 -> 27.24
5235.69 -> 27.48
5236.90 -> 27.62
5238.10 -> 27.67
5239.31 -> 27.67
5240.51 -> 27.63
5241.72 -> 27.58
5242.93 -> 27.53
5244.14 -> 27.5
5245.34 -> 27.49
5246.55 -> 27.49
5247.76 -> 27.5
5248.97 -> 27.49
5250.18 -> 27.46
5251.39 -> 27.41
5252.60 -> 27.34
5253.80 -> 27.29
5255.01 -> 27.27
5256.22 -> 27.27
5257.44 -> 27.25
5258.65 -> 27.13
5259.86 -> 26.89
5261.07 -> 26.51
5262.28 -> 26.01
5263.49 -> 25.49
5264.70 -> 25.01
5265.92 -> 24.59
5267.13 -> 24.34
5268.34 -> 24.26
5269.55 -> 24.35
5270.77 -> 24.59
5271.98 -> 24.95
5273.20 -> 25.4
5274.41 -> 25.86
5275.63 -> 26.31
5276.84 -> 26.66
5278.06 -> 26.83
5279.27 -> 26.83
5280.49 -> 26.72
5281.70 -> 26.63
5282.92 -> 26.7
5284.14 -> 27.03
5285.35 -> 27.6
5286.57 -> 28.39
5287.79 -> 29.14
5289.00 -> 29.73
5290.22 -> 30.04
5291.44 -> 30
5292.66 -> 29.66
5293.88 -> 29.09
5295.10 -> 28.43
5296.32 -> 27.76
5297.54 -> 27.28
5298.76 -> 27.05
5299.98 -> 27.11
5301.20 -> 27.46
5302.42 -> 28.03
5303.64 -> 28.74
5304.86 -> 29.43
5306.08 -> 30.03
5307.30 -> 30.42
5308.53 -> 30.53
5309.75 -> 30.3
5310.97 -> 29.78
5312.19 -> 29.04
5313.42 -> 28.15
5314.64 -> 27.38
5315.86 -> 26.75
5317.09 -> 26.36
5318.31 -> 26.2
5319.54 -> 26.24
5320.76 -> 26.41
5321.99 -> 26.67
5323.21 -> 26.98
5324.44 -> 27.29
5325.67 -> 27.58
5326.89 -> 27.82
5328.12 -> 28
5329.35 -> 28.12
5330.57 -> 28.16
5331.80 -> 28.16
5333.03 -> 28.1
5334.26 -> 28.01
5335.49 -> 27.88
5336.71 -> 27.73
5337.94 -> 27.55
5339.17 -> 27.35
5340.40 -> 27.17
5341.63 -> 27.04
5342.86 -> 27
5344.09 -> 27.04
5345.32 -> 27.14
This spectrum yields -1.3 Ang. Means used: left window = 24.4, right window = 28.2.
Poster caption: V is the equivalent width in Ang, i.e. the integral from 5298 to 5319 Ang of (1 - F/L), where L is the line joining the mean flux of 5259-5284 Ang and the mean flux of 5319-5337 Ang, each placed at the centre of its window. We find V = -1.1 Ang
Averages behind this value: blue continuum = 25.8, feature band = 28.4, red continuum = 27.6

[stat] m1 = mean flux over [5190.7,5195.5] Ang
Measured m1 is 26.7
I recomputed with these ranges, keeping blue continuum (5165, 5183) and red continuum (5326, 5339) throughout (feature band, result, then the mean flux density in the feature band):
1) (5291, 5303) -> -0.6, 28.2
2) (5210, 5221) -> -1.1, 26.5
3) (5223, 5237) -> -0.9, 26.1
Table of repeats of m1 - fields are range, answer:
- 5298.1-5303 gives 27.4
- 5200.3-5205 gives 28.6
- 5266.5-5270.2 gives 24.3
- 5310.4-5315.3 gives 28.6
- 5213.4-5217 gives 26.6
